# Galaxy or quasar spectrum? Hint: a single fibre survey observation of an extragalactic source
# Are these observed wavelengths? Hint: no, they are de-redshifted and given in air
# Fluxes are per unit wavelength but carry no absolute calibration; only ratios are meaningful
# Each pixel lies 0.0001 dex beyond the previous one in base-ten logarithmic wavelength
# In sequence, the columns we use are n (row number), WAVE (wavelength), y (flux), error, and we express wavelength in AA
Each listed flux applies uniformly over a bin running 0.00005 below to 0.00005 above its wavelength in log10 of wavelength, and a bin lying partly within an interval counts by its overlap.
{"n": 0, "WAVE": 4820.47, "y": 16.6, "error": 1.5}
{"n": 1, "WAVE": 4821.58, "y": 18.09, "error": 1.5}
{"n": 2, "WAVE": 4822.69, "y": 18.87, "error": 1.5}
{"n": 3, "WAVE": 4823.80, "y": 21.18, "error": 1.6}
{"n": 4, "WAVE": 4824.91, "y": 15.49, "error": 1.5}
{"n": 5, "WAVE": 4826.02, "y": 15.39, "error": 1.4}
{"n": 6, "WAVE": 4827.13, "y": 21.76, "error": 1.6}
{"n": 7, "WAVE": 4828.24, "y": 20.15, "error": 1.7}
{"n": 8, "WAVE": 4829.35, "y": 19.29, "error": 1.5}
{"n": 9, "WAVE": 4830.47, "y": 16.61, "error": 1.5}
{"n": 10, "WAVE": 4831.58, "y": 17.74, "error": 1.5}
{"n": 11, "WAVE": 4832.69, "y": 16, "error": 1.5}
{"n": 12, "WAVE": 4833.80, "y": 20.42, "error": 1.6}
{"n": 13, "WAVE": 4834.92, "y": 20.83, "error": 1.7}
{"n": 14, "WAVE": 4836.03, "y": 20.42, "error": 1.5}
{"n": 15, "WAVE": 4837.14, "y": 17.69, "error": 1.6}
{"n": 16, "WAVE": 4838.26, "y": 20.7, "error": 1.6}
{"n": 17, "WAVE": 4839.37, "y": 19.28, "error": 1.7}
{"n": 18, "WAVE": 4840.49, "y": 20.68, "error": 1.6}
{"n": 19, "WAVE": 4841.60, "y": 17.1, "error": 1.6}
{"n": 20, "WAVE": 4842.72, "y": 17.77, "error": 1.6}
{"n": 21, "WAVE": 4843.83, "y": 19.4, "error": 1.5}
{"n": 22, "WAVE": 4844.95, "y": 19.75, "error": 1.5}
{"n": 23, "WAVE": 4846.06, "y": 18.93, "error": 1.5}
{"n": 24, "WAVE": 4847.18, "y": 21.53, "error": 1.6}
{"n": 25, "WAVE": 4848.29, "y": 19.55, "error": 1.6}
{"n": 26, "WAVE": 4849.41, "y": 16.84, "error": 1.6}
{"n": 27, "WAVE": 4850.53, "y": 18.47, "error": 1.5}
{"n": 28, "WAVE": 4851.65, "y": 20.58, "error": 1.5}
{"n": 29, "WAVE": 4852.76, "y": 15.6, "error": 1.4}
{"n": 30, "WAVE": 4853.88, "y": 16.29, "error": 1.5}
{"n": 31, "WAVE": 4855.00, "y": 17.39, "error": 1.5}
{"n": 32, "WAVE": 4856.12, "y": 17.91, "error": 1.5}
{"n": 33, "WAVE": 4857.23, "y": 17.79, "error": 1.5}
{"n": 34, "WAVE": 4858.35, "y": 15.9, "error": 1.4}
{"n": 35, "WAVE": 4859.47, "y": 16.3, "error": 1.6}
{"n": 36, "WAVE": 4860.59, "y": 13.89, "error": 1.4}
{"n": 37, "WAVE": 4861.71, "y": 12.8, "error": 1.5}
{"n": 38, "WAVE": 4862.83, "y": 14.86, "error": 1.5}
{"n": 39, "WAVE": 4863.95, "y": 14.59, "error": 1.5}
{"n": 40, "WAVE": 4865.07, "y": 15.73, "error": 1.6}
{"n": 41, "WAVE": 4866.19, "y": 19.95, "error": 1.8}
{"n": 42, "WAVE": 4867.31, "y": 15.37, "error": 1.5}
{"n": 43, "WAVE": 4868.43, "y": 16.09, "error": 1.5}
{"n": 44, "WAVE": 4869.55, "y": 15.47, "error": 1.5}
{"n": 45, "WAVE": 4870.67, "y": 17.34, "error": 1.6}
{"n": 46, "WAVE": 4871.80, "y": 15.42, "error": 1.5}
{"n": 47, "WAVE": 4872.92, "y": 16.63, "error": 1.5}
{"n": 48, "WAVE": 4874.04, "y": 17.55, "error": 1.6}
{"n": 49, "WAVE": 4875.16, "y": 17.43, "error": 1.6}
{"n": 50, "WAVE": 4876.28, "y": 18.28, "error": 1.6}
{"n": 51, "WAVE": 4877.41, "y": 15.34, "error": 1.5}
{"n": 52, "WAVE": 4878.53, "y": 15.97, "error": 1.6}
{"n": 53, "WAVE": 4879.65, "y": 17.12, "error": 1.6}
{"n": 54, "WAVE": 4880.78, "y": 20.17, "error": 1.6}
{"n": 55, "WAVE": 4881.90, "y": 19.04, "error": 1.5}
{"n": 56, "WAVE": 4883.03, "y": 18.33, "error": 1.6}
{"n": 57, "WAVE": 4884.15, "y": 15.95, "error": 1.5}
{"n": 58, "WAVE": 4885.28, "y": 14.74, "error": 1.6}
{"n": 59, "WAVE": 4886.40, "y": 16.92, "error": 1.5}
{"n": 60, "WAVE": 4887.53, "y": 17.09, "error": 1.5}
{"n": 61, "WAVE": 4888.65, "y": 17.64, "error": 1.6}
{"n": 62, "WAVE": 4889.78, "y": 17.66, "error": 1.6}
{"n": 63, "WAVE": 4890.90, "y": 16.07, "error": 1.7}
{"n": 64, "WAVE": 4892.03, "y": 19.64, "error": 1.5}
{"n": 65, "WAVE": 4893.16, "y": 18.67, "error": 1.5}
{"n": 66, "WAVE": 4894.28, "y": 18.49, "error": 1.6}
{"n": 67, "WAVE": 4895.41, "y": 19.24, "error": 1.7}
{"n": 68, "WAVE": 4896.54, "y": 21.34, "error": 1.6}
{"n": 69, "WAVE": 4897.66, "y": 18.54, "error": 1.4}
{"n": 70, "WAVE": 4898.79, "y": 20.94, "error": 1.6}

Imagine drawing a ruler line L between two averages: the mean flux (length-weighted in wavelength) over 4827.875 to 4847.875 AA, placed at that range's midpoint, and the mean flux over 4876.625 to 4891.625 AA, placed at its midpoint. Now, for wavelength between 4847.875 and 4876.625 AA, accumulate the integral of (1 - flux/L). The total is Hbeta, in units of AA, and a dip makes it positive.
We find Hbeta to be 2.2 AA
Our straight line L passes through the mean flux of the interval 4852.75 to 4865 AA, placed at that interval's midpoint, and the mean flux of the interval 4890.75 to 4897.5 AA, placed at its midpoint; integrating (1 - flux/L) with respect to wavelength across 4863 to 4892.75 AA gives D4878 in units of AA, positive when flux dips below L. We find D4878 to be 1.0 AA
